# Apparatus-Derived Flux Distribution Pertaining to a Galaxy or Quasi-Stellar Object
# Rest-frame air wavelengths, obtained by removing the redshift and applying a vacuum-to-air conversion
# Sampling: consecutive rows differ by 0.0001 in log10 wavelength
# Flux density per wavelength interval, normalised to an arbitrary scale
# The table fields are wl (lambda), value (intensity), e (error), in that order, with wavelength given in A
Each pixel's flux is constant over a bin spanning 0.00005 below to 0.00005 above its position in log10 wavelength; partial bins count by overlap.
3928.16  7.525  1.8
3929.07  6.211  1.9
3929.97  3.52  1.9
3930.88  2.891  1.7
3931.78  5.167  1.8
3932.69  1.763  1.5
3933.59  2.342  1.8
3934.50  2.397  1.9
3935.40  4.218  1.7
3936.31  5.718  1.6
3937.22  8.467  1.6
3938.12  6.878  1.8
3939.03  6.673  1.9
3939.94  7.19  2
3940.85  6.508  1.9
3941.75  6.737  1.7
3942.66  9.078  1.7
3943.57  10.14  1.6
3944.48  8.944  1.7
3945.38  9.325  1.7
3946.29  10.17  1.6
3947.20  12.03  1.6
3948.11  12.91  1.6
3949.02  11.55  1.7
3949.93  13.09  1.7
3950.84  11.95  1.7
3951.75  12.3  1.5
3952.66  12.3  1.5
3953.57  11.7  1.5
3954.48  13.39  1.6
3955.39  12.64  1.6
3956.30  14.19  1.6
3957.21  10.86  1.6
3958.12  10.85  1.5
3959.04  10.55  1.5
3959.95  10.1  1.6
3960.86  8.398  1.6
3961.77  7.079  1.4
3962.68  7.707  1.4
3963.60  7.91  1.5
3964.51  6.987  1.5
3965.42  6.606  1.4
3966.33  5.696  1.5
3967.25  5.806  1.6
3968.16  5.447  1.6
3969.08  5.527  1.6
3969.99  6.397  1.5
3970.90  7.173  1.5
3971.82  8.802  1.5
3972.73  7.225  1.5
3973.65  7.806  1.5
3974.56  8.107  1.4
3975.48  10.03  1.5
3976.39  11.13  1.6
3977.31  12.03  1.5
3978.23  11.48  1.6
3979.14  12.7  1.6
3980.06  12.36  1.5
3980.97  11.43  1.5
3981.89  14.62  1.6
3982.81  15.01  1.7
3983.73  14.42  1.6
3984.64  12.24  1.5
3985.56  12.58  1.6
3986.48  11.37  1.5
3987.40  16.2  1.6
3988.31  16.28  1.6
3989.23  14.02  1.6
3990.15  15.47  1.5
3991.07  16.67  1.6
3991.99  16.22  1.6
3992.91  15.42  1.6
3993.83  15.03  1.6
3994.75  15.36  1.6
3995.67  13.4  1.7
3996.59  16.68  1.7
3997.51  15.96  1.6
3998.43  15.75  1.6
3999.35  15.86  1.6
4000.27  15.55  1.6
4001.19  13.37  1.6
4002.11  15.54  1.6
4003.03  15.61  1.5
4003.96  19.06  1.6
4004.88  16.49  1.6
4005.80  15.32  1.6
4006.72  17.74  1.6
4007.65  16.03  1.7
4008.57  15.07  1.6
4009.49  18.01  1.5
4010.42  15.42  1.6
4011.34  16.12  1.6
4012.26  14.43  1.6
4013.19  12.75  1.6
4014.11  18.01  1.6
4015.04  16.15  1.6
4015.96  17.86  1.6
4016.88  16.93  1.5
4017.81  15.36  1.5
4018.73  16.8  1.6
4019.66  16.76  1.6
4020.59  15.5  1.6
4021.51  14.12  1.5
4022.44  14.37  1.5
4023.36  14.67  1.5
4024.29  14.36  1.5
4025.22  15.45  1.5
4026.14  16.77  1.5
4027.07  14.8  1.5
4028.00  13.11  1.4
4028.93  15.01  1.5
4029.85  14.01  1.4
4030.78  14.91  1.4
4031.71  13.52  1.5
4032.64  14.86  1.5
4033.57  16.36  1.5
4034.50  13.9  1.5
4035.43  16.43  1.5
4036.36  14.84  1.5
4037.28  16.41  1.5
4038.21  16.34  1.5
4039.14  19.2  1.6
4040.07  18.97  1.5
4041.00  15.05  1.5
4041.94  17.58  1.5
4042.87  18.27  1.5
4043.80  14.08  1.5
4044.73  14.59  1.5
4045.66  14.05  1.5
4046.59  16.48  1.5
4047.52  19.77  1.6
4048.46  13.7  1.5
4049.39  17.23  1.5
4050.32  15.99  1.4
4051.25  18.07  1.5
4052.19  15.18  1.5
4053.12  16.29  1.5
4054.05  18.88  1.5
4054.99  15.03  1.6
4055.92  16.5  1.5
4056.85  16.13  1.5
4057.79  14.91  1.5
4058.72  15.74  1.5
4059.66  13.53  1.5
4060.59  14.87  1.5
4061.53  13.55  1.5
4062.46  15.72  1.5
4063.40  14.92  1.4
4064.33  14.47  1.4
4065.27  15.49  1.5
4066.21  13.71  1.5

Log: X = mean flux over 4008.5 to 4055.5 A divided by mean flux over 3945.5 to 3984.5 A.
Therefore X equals 1.55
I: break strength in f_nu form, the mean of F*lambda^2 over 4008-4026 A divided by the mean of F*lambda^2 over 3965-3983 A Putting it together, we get 1.75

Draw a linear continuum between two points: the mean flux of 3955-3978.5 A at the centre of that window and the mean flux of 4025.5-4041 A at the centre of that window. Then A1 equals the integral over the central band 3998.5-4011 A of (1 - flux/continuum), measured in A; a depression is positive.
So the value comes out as -3.4 A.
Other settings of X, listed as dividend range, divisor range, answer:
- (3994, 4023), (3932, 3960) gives 1.72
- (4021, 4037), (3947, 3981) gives 1.51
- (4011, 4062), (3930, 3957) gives 1.82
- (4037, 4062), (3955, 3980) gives 1.81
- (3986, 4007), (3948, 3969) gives 1.58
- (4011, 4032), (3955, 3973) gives 1.85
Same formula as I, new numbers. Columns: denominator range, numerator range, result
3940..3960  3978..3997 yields 1.33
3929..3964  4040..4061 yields 1.96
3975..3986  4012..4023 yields 1.29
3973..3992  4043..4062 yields 1.27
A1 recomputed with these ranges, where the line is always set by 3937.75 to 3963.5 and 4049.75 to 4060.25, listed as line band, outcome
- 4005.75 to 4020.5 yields -2.7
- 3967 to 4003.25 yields -1.1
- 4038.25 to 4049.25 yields -0.8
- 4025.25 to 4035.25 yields -0.1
